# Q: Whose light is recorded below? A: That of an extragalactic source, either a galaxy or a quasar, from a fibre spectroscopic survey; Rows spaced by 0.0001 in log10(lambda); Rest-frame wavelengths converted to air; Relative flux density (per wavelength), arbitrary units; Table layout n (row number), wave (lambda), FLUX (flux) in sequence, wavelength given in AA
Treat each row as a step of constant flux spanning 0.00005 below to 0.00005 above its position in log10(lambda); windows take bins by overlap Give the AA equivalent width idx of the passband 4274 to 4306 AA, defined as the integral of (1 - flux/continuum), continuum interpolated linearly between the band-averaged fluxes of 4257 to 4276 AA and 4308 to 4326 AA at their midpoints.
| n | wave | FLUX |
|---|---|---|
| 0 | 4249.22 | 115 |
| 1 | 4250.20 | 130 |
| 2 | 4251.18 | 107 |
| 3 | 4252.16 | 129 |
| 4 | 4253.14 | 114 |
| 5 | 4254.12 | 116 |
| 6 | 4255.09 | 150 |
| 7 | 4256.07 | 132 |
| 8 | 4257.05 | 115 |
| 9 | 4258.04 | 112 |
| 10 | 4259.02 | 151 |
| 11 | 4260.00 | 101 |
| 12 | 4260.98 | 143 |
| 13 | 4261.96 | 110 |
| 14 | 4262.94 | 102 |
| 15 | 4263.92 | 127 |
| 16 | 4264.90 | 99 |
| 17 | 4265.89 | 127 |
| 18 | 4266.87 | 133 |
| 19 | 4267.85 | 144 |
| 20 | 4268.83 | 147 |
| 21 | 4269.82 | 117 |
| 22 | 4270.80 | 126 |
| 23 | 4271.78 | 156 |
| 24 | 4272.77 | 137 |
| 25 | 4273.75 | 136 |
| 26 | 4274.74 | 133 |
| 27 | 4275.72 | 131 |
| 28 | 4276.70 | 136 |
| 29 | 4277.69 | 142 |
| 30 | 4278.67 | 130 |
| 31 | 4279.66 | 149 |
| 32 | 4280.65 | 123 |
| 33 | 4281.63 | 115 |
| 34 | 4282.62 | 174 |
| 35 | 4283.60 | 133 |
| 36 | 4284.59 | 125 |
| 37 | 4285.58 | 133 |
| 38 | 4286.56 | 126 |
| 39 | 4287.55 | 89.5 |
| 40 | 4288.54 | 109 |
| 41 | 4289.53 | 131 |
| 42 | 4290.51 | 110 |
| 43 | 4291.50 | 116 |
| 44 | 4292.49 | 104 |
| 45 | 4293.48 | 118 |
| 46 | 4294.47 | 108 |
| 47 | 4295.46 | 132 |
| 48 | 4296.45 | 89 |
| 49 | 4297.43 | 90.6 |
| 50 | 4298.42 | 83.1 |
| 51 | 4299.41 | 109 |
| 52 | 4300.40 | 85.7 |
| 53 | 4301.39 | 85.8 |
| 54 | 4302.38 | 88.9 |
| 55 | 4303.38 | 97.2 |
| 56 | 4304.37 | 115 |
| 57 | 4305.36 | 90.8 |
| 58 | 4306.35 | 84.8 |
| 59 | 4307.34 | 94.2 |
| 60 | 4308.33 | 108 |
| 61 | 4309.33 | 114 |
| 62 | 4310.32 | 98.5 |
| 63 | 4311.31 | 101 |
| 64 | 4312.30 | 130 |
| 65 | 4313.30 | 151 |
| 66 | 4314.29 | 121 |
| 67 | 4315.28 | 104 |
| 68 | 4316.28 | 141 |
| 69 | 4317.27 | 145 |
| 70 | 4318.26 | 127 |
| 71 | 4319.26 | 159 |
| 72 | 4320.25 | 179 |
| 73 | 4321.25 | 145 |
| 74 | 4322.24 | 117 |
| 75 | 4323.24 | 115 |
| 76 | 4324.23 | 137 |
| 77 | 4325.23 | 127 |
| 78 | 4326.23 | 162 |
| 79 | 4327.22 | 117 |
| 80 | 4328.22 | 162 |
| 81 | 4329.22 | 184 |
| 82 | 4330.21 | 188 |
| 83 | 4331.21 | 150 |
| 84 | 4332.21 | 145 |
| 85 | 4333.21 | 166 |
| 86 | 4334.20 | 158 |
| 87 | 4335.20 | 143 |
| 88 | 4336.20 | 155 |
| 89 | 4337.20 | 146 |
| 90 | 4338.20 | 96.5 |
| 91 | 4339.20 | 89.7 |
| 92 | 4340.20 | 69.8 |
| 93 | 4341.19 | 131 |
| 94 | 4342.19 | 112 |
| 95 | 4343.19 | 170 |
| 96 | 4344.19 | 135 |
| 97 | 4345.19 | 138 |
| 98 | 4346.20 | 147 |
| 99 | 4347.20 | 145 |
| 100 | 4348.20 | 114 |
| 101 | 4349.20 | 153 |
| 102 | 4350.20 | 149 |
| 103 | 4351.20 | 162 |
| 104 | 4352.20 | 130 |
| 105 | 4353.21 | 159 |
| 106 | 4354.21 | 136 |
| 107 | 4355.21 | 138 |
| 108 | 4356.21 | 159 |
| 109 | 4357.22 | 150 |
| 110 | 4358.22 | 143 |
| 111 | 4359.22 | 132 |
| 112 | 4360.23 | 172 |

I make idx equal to 3.17 AA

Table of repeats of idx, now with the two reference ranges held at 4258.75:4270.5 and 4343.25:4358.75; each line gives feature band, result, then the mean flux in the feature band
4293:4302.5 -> 2.4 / 99.4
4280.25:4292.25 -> 0.6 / 123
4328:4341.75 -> 0.0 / 141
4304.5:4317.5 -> 2.1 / 114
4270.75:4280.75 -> -0.8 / 137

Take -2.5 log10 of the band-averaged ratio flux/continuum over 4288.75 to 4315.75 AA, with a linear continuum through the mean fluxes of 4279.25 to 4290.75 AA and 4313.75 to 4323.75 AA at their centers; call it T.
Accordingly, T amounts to 0.23 mag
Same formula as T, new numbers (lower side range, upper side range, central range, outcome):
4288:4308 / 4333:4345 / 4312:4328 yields -0.17 mag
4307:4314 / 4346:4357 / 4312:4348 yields -0.09 mag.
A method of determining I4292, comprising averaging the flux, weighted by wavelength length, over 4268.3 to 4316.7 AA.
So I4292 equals 118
